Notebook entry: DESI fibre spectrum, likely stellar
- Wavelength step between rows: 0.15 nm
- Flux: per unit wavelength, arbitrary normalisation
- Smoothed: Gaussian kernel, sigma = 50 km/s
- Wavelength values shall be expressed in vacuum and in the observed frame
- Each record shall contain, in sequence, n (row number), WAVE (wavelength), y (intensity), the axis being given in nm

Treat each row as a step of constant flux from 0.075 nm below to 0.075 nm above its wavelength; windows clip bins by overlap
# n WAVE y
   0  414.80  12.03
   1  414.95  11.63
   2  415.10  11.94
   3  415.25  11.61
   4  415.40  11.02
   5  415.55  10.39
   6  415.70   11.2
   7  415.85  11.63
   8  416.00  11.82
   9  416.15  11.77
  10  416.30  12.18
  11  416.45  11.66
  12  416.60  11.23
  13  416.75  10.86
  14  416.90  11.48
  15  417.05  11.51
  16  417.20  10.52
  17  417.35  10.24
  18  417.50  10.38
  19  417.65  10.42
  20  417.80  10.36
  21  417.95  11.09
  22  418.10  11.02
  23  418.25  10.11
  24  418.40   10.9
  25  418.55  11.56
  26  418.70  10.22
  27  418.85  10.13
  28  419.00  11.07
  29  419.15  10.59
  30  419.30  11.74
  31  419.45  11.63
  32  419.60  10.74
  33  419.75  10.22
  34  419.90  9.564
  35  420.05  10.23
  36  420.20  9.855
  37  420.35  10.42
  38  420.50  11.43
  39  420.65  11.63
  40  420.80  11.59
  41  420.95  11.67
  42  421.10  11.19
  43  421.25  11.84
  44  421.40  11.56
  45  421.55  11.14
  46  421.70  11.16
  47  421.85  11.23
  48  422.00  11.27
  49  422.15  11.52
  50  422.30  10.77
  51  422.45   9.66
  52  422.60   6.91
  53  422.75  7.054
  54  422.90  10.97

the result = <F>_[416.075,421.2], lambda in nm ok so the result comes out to 10.9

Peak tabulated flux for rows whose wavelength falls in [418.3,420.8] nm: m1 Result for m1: 11.74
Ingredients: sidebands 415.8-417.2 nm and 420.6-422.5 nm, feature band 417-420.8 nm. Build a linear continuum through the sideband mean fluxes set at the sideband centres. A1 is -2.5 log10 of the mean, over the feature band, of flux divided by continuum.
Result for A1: 0.067 mag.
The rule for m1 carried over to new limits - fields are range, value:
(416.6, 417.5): 11.51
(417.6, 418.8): 11.56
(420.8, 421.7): 11.84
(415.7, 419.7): 12.18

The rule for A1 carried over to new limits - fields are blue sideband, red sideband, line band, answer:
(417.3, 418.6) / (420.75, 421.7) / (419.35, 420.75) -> 0.051 mag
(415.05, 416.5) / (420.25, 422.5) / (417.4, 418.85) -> 0.074 mag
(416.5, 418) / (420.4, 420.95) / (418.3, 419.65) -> 0.022 mag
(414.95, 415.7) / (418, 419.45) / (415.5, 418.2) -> 0.000 mag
